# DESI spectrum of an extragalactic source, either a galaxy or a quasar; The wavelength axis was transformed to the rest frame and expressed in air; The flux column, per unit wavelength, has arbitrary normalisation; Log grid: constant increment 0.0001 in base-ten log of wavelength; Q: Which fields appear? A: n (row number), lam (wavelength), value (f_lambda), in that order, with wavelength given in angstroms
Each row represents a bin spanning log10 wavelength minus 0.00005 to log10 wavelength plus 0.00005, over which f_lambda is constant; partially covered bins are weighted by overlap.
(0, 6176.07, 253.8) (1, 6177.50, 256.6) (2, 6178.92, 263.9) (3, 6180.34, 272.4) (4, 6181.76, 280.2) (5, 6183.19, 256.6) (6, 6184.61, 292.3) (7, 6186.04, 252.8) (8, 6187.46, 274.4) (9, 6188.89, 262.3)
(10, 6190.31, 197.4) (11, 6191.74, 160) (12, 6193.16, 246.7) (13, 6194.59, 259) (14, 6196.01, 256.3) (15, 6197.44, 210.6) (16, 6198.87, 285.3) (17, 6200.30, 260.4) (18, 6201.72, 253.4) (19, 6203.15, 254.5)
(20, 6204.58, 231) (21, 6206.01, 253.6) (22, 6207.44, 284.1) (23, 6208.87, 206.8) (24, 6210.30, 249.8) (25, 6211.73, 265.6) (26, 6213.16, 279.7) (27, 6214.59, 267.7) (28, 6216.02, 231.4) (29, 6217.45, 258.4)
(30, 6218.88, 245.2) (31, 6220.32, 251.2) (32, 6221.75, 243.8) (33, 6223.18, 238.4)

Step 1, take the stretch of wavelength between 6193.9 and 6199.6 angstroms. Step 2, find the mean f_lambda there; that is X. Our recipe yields 253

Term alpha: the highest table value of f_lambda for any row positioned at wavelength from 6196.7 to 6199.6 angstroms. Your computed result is 285.3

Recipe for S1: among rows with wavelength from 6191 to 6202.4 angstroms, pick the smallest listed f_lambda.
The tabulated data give 160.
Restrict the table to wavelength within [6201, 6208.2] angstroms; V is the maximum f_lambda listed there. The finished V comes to 284.1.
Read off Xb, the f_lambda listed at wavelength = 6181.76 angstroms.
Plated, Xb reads 280.2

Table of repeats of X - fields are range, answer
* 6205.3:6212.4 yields 252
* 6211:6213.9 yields 273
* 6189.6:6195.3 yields 216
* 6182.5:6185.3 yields 275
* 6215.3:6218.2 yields 245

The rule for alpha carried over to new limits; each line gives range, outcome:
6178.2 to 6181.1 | 272.4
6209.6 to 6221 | 279.7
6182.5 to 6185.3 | 292.3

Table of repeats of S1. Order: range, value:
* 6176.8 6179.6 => 256.6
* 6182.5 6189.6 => 252.8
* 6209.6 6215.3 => 249.8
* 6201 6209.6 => 206.8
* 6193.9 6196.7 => 256.3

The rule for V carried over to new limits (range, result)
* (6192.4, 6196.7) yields 259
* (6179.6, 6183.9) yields 280.2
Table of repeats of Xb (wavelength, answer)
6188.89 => 262.3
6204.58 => 231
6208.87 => 206.8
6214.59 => 267.7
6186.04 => 252.8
